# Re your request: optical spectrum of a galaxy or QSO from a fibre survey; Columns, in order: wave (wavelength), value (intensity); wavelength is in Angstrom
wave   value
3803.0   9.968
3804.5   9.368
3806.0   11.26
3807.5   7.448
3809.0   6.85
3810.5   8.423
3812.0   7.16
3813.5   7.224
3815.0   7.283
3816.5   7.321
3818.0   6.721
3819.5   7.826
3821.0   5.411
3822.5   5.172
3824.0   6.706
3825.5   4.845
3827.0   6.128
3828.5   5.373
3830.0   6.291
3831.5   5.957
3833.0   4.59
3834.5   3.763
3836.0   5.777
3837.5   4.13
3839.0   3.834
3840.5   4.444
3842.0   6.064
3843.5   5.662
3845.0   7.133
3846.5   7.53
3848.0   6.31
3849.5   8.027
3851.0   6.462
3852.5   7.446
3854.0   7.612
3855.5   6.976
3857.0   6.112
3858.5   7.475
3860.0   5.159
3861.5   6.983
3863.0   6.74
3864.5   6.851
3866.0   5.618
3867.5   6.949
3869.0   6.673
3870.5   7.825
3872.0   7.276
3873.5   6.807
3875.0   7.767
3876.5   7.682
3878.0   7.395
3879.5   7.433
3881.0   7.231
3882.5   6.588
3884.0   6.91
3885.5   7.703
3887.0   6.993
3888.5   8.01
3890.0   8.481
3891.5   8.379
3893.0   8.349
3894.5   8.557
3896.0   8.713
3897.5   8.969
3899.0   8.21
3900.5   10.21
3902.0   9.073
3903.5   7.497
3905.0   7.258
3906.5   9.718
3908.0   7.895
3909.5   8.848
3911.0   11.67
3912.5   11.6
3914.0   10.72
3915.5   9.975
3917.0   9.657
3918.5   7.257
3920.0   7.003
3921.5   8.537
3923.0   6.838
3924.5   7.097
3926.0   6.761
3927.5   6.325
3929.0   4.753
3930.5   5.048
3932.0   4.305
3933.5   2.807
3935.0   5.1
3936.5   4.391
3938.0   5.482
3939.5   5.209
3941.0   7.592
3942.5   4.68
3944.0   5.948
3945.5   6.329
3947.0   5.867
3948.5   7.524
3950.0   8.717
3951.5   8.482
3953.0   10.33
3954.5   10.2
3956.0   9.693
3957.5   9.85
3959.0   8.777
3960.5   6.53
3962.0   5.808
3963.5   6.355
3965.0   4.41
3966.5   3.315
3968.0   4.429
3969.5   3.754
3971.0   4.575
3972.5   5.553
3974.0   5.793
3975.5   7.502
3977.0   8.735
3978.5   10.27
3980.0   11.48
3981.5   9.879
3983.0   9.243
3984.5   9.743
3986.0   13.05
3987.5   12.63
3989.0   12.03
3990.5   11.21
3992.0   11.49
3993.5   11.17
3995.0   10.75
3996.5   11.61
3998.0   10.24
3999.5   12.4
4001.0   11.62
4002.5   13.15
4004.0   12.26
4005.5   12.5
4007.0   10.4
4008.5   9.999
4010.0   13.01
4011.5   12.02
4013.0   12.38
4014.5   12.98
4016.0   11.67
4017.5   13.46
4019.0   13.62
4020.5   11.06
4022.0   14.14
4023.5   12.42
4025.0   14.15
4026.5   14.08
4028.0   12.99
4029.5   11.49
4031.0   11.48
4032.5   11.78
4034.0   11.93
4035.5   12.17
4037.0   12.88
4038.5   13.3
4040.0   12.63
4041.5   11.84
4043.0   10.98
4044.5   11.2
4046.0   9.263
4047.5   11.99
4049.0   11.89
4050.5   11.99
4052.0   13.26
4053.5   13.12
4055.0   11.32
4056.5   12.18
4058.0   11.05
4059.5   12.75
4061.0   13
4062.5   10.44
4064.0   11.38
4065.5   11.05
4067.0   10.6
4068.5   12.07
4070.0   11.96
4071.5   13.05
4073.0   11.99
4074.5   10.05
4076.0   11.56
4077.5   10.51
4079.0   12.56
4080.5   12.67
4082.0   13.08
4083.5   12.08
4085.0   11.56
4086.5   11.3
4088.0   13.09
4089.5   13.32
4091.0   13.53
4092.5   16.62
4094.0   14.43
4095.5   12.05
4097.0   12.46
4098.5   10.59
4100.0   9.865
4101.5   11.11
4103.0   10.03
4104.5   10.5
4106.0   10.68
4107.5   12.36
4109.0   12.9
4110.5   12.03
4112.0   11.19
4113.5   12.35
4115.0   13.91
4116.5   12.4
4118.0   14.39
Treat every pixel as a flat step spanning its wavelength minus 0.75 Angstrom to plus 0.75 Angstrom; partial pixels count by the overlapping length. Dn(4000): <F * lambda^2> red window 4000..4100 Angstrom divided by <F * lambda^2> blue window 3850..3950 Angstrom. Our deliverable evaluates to 1.8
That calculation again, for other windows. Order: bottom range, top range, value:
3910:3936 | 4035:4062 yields 1.74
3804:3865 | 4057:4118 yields 2.10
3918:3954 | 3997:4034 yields 2.01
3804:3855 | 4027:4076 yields 2.04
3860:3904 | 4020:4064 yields 1.73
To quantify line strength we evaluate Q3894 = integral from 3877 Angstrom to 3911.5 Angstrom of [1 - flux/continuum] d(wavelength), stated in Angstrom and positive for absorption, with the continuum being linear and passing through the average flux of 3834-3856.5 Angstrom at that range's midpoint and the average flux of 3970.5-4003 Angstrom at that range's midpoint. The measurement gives -3.2 Angstrom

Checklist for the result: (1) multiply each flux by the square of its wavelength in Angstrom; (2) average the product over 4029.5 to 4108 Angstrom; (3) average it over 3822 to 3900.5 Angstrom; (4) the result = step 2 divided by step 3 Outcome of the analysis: 2.0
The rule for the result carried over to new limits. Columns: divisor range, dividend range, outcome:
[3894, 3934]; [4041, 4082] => 1.58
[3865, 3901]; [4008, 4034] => 1.75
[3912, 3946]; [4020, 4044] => 1.98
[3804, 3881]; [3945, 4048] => 1.68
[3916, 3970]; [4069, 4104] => 1.99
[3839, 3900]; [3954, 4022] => 1.47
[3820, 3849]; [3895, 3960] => 1.45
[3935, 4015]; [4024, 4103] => 1.42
